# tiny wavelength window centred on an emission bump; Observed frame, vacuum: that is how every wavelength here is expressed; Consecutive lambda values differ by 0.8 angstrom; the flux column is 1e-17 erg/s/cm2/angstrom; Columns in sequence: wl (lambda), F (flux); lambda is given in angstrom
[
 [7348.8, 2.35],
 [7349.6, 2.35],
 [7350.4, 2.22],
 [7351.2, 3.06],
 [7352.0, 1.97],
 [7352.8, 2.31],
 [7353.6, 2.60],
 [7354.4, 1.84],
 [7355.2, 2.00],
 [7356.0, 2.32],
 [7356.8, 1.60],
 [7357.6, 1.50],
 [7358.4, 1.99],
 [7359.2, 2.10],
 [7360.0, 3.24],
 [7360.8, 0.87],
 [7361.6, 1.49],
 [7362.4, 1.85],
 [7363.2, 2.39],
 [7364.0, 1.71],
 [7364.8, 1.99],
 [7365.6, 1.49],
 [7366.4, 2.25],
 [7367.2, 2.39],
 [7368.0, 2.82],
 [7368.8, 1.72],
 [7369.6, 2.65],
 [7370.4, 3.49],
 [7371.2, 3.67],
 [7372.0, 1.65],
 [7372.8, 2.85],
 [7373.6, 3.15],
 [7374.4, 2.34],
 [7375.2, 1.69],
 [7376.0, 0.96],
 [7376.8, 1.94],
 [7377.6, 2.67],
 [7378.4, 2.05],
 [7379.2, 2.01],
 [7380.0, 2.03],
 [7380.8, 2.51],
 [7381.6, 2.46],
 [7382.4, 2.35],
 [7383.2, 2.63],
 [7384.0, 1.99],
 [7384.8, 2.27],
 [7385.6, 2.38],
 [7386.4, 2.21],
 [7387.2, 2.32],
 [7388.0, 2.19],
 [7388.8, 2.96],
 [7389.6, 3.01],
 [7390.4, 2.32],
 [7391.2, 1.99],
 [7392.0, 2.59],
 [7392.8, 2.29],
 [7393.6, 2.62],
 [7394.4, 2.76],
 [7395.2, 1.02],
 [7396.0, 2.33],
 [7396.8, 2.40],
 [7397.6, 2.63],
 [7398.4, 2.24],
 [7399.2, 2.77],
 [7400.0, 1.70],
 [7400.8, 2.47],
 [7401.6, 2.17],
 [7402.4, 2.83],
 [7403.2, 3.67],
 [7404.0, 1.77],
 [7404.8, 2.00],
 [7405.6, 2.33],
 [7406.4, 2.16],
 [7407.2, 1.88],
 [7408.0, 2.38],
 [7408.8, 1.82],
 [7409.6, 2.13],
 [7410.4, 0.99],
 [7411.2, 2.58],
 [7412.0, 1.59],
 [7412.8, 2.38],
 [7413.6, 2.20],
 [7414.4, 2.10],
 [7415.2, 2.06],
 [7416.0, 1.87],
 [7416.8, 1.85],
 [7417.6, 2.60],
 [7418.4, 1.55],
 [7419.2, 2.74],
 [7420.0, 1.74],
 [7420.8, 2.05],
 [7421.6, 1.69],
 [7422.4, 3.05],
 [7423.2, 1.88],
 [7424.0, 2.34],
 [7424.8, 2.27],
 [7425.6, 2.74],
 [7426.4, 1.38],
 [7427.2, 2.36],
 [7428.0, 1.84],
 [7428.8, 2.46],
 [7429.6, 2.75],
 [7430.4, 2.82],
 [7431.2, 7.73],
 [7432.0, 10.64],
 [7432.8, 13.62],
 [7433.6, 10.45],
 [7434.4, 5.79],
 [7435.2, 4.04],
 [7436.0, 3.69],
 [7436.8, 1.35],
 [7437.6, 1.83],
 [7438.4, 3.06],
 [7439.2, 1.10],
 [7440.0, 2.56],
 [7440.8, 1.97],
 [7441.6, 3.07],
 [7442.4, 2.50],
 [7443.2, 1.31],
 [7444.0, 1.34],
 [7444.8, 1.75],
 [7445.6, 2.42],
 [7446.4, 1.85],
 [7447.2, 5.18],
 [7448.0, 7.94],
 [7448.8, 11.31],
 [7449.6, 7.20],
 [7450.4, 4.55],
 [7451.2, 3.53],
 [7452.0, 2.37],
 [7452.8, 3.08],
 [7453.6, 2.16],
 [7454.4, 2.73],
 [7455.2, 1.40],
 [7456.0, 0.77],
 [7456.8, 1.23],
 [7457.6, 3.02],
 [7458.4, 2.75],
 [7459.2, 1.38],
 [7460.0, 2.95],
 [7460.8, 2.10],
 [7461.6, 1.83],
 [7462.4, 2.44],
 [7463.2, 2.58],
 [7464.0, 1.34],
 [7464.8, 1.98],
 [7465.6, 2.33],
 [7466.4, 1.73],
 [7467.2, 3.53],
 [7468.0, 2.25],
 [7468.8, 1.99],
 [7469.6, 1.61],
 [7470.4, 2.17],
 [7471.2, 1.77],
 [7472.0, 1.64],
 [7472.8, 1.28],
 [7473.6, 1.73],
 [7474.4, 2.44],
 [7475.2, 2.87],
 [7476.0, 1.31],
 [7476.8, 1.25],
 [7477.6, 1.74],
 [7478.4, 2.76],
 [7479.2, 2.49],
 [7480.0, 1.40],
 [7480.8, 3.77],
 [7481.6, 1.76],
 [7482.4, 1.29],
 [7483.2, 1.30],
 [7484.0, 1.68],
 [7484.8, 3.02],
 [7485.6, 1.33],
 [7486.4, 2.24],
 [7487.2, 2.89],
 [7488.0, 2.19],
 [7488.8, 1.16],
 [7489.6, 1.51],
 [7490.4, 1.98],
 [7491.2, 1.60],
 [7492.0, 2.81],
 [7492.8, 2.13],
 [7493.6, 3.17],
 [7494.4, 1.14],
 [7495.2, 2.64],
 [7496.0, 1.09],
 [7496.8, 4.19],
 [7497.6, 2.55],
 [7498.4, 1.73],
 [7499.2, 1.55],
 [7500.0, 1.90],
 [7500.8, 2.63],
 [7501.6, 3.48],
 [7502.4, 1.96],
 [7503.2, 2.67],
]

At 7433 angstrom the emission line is [S II] 6716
